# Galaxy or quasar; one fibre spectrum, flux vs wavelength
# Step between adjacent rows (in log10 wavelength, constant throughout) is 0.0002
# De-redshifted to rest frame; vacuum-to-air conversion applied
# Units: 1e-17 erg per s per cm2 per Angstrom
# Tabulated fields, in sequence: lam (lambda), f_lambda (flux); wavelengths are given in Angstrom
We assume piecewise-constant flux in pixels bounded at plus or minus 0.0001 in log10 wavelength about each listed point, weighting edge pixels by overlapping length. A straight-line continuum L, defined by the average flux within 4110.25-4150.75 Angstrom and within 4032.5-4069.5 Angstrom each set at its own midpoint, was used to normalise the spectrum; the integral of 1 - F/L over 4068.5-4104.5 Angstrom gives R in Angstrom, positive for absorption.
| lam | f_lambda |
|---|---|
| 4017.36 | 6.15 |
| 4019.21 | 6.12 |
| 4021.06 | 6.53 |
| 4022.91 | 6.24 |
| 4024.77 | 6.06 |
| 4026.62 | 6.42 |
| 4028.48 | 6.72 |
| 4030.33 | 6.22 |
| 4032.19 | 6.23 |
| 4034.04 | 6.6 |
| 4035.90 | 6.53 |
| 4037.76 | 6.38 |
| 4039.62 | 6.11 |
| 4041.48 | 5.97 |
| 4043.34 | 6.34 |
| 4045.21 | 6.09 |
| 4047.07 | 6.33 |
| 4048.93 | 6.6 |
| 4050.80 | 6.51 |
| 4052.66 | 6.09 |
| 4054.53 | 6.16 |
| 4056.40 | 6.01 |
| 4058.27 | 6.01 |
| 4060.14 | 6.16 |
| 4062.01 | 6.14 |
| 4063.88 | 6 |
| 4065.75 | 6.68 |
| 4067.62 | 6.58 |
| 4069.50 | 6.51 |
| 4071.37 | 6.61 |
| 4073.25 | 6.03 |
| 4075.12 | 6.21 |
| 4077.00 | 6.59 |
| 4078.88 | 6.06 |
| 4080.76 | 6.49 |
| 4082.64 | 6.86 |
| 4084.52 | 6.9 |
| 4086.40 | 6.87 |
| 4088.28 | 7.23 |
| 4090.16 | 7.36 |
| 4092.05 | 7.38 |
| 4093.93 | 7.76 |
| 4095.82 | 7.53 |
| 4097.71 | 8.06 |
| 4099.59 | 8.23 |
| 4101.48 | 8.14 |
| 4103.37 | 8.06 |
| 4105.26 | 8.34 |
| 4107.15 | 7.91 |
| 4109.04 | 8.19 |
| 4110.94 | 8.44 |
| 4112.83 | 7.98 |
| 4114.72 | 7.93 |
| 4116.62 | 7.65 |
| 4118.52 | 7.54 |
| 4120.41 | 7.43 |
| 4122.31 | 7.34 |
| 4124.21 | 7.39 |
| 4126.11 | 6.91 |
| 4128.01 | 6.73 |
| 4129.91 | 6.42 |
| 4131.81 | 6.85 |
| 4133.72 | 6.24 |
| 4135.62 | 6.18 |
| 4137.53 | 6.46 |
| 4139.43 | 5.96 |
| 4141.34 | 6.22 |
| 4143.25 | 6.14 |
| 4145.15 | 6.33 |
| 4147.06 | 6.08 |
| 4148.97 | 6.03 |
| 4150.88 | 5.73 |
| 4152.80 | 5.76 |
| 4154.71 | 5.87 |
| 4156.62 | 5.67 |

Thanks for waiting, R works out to -3.1 Angstrom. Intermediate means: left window 6.28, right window 6.84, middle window 7.11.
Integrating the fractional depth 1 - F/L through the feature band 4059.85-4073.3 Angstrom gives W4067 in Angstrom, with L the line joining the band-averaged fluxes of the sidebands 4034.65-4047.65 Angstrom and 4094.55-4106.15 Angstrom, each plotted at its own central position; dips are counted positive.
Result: 1.3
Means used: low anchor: 6.25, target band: 6.37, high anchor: 8.05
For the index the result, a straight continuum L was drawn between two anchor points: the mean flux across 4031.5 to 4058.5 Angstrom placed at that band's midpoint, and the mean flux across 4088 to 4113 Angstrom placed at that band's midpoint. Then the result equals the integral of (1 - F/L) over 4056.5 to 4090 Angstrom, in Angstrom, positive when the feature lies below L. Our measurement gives 3.0 Angstrom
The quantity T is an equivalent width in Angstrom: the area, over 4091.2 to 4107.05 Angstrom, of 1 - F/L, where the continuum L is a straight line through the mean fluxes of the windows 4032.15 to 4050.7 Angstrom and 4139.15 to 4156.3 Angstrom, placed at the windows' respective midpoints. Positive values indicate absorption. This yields -4.6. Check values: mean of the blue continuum 6.33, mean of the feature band 7.94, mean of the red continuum 6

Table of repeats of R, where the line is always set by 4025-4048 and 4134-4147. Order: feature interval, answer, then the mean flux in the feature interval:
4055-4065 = 0.3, 6.08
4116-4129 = -2.2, 7.27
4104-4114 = -3.1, 8.17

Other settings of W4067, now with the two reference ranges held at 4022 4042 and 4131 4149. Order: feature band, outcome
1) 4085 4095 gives -1.62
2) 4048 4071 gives 0.04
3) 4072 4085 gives -0.29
